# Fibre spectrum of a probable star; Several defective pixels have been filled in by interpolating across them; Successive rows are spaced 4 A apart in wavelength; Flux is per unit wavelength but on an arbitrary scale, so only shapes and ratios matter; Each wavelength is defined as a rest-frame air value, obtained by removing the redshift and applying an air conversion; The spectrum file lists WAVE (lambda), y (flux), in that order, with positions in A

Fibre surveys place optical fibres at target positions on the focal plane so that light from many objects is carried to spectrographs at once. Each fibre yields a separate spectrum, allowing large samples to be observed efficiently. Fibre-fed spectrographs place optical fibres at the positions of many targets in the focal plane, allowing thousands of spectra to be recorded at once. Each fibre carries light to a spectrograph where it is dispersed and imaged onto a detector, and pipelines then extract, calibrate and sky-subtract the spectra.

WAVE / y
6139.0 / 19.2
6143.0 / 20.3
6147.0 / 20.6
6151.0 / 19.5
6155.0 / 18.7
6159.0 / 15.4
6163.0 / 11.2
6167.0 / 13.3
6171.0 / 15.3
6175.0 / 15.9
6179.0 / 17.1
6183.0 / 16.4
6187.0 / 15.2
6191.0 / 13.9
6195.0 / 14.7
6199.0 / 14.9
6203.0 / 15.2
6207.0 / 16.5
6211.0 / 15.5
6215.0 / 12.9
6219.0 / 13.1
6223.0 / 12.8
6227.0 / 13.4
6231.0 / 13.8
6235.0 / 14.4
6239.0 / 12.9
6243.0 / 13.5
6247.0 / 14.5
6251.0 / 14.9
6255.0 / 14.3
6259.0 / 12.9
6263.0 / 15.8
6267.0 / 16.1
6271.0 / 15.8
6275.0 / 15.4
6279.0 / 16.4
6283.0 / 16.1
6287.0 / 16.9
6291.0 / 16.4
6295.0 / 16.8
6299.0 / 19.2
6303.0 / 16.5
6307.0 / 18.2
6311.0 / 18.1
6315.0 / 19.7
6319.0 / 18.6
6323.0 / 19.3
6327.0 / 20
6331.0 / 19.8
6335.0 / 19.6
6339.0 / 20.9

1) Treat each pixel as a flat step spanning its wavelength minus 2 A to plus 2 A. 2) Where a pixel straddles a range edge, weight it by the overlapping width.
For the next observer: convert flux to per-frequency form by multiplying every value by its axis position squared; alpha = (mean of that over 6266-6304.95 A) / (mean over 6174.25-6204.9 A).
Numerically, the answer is 1.11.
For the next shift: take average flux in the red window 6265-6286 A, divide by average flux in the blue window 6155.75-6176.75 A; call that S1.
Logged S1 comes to 1.11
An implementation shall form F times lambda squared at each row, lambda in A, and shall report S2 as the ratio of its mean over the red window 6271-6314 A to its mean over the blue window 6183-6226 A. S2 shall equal 1.2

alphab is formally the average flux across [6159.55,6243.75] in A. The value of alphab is 14.4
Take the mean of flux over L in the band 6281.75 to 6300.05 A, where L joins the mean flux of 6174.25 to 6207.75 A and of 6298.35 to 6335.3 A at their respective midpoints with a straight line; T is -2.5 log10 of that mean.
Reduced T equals 0.07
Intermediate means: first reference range 15.5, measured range 17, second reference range 18.9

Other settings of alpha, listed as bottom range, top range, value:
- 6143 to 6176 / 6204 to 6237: 0.87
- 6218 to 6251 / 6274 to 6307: 1.26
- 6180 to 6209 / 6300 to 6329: 1.26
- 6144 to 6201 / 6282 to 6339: 1.20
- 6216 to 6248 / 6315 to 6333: 1.48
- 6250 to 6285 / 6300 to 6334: 1.25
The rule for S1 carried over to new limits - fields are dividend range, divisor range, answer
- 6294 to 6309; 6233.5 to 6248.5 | 1.29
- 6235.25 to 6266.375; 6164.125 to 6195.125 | 0.94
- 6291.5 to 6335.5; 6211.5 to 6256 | 1.35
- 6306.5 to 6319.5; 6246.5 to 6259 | 1.31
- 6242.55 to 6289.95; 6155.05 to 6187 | 1.01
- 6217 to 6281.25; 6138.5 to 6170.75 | 0.84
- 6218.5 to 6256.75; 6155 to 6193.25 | 0.92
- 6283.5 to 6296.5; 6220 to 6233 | 1.25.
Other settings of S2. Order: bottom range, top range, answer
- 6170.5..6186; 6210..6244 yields 0.85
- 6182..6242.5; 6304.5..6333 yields 1.38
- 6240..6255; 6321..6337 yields 1.42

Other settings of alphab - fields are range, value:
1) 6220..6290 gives 14.7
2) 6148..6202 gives 15.6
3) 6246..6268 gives 14.7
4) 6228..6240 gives 13.7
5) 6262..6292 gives 16.1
